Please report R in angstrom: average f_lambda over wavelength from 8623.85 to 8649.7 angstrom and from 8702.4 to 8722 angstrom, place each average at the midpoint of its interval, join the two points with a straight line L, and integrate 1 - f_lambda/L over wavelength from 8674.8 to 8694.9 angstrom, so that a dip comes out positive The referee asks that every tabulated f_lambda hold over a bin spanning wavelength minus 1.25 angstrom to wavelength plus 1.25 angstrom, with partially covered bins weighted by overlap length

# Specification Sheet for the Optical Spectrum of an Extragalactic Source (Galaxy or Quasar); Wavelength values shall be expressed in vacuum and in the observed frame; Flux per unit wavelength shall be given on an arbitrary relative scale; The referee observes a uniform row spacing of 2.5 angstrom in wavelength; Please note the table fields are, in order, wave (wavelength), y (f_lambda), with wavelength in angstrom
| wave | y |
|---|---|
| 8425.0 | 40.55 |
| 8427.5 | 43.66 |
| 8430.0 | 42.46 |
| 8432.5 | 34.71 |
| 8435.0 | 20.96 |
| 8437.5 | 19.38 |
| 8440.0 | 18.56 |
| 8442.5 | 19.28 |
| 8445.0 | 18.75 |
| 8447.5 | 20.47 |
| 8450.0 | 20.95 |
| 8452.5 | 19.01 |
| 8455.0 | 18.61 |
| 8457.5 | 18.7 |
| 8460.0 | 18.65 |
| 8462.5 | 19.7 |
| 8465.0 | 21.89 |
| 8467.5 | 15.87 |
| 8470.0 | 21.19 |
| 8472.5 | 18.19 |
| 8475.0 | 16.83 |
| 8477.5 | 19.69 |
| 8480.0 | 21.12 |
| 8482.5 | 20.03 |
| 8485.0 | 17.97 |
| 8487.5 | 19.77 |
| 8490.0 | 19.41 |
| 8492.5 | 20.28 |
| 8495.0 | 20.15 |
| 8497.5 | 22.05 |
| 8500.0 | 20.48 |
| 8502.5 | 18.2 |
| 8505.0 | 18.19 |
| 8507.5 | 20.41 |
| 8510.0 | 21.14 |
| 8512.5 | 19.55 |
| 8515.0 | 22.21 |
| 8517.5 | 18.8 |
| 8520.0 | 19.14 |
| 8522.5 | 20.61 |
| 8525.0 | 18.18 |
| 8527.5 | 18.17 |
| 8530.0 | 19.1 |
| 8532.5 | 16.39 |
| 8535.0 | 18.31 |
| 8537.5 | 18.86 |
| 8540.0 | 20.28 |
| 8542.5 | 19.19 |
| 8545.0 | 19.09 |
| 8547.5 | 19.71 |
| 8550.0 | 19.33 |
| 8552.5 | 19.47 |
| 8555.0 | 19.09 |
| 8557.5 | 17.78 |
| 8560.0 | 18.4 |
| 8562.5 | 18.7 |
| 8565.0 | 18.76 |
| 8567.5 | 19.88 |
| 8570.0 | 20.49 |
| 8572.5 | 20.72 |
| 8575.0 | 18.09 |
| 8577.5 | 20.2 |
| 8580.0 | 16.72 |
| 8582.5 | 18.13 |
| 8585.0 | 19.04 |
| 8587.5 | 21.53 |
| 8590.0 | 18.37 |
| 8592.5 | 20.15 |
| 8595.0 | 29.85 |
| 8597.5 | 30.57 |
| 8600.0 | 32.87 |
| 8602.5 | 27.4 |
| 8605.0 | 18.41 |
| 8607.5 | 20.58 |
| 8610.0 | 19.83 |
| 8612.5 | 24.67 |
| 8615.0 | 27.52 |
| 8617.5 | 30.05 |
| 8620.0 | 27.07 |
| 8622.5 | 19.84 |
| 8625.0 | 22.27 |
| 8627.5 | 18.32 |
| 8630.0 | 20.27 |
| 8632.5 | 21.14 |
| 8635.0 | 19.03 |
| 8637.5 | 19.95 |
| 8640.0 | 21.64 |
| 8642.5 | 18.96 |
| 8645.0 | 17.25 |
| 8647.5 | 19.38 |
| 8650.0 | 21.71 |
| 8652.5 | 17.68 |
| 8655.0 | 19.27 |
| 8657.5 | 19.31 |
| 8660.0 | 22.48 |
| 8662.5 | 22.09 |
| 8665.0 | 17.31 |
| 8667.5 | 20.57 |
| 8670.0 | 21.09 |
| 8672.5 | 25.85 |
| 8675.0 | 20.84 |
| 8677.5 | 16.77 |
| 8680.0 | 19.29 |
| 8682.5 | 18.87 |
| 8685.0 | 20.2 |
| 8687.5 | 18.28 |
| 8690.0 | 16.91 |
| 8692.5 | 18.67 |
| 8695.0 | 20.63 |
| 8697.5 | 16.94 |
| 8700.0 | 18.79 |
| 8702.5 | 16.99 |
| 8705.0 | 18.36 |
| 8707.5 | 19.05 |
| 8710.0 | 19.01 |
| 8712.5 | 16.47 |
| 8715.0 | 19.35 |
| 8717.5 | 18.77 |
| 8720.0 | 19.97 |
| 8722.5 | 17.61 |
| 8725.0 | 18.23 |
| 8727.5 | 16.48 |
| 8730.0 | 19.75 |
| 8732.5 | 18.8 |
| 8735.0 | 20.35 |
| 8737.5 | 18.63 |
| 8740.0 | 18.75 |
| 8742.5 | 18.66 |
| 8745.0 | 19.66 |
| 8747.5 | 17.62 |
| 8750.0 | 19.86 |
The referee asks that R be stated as 0.3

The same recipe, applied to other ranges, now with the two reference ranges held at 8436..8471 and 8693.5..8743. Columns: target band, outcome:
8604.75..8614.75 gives -1.53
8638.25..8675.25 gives -3.13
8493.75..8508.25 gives -0.51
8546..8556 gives -0.17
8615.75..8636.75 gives -3.86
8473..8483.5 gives -0.02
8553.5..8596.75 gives -2.02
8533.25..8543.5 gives 0.04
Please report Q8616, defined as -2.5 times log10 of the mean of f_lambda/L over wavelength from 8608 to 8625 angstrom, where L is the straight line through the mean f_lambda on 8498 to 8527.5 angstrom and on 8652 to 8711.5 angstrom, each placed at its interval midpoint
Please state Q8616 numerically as -0.24 mag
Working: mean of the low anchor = 19.7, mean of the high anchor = 19.4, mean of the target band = 24.5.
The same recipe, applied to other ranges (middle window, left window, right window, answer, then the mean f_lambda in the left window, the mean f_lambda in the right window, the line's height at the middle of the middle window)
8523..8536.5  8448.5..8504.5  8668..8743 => 0.07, 19.5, 19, 19.4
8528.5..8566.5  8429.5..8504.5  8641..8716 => 0.07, 20.5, 19.3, 20.1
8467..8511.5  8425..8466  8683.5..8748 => 0.18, 24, 18.6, 23.1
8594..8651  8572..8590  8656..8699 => -0.19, 19.1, 19.8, 19.4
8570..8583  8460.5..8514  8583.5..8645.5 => 0.15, 19.6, 22.7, 21.8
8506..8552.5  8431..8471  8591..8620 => 0.19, 20.6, 25.6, 23.1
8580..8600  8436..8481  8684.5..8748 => -0.20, 19.3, 18.6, 18.9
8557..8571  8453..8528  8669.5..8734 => 0.01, 19.5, 18.9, 19.3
